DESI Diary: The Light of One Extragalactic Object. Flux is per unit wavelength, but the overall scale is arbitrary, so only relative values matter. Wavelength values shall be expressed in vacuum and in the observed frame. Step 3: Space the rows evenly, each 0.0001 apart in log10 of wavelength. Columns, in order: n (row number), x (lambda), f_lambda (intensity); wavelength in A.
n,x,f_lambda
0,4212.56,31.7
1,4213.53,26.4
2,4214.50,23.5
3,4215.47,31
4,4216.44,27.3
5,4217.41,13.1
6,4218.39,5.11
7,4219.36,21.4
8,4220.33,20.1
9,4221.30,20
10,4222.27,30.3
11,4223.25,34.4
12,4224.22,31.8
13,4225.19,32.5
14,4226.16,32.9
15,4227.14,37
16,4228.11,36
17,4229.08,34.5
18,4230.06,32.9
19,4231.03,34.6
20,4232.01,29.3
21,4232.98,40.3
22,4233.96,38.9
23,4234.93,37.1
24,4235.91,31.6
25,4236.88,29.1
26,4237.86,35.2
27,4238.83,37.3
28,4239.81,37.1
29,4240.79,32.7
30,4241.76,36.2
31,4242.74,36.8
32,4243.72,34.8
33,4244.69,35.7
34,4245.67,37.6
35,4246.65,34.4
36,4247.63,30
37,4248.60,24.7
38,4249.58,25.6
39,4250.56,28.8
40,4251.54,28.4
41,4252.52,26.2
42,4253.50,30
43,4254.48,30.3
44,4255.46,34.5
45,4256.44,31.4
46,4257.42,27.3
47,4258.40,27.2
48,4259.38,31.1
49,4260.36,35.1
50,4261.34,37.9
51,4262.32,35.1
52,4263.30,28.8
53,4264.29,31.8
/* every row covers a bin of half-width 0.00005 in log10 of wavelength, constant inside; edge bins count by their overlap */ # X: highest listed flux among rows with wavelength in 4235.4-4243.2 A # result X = 37.3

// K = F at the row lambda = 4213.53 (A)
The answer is 26.4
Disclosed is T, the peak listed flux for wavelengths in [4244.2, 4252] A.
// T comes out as 37.6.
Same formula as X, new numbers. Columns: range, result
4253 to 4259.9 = 34.5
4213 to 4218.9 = 31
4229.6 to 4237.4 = 40.3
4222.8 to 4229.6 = 37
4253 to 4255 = 30.3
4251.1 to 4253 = 28.4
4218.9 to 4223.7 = 34.4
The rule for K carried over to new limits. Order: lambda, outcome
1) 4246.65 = 34.4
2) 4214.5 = 23.5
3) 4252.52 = 26.2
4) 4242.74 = 36.8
